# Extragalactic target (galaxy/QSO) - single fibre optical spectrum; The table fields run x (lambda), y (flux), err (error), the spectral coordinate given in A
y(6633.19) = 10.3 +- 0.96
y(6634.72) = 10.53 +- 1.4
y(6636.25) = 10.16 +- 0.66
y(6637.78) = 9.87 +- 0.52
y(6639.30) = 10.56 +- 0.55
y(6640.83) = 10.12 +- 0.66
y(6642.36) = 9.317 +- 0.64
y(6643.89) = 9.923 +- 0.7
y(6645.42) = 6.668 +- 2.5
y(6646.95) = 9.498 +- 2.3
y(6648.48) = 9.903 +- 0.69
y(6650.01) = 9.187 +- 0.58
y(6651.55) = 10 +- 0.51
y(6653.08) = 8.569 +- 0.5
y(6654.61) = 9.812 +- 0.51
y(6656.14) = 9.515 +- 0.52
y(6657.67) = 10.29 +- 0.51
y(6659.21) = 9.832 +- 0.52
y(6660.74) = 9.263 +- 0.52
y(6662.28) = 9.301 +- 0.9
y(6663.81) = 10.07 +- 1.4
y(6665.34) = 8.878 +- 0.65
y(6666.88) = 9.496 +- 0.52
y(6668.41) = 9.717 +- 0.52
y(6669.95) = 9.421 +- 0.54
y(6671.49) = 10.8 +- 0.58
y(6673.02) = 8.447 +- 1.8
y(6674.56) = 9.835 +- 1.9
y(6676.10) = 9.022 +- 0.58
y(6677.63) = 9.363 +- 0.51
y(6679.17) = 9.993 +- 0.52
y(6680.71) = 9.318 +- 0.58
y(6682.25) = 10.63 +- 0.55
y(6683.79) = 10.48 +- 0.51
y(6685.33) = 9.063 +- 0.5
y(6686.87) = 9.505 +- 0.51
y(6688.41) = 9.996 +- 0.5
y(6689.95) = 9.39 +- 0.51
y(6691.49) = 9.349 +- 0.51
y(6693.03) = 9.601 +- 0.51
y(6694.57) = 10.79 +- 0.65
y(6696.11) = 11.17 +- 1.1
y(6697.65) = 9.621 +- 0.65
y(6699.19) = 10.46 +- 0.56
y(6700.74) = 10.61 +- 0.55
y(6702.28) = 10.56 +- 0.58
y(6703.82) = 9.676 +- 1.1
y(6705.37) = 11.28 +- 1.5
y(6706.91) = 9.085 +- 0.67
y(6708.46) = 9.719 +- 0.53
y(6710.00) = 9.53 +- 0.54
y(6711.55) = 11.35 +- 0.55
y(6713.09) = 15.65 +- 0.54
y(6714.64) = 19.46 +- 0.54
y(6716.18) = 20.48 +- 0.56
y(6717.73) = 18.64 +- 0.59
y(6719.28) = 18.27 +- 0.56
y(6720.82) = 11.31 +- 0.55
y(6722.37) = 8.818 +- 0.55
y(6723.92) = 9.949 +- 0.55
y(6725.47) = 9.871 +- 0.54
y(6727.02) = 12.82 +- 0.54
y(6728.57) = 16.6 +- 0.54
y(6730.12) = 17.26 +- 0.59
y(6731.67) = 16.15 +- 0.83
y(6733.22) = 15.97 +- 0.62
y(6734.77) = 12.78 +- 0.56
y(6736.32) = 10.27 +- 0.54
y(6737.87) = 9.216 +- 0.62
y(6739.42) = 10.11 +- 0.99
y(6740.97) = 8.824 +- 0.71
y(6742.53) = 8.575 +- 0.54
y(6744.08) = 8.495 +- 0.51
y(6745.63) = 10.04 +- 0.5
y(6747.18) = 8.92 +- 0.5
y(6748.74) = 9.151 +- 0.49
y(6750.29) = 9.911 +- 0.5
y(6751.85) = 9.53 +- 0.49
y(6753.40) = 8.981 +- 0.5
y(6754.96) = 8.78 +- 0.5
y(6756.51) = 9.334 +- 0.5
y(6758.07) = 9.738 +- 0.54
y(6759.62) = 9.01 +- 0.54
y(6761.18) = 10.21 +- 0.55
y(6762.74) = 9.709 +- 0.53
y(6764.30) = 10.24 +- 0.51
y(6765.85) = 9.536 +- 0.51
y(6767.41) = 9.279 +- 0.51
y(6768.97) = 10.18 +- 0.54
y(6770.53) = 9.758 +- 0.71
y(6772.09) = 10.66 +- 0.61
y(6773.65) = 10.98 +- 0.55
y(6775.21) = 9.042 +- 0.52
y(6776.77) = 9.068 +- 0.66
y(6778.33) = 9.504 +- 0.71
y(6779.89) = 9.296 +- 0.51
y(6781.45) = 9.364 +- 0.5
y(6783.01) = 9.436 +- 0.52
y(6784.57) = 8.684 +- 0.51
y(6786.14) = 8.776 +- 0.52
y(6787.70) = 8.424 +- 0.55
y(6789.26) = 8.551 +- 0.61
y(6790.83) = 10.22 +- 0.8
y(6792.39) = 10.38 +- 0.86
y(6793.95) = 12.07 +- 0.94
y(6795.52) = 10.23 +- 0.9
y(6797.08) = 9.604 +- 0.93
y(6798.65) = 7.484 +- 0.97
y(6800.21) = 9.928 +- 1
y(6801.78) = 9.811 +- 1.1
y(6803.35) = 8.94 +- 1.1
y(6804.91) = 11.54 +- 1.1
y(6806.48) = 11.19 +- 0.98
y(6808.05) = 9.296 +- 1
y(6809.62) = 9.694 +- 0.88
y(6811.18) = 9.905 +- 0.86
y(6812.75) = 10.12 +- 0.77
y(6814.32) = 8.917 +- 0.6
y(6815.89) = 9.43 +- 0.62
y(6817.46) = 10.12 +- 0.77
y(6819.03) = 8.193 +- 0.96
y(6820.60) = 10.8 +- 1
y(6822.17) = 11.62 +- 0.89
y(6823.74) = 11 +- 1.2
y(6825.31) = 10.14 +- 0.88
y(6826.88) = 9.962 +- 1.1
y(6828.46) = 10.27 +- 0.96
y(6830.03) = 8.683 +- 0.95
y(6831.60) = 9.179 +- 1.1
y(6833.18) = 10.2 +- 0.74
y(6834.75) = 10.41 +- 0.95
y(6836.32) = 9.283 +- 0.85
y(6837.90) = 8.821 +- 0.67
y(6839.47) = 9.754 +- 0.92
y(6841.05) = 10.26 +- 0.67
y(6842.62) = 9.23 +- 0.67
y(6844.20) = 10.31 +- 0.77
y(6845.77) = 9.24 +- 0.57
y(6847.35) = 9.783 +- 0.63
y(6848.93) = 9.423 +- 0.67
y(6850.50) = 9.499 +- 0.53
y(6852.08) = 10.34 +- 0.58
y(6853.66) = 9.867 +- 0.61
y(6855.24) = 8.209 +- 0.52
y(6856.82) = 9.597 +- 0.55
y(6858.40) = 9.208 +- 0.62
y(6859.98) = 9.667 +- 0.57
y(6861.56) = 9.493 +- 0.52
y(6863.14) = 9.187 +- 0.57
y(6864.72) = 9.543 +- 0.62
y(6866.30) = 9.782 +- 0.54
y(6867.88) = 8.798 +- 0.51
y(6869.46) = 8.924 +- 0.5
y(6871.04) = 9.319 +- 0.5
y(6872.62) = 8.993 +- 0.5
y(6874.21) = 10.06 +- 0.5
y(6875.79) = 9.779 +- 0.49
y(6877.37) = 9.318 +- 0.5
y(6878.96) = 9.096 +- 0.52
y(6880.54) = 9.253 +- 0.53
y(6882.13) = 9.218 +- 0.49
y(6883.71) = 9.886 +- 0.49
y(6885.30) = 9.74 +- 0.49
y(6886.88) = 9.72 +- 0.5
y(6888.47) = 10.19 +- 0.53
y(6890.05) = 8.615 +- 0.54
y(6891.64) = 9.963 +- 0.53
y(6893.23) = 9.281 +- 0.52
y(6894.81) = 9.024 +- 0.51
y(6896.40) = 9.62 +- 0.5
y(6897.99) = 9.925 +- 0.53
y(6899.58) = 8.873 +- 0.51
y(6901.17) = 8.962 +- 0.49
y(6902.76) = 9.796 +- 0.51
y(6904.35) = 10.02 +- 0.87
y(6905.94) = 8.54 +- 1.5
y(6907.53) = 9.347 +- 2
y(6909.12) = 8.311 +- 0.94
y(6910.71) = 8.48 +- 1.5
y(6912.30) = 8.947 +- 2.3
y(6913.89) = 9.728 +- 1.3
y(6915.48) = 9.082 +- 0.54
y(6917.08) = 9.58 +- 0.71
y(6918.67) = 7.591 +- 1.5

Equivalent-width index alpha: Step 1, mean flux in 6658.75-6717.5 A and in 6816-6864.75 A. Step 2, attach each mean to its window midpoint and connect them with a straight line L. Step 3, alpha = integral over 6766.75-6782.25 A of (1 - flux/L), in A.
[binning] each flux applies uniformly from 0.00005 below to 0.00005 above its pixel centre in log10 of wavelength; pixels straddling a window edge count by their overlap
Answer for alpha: 0.6 A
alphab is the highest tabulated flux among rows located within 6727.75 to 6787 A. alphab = 17.26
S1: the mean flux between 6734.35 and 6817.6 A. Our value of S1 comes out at 9.64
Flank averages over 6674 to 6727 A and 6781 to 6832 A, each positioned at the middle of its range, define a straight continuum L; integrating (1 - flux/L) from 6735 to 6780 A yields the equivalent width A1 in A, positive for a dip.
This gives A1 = 3.79 A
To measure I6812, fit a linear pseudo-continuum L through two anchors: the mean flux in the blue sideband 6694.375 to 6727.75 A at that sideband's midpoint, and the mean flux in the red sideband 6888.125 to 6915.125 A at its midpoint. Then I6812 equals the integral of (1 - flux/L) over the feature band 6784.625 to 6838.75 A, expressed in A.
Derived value 4.5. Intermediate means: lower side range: 12.3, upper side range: 9.26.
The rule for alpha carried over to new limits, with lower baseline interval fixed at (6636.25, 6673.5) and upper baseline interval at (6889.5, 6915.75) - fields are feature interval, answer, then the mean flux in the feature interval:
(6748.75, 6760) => 0.1 A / 9.33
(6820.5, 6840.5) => -1.4 A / 9.98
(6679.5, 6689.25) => -0.3 A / 9.83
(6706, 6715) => -2.5 A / 12.1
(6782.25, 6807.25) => -0.9 A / 9.7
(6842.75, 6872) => -0.5 A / 9.45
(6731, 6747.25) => -2.5 A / 10.9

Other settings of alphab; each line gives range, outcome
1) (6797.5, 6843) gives 11.62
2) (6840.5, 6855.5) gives 10.34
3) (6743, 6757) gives 10.04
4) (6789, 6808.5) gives 12.07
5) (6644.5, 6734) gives 20.48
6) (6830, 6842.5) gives 10.41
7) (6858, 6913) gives 10.19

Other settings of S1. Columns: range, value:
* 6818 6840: 9.88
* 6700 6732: 13.2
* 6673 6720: 11.3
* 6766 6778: 9.82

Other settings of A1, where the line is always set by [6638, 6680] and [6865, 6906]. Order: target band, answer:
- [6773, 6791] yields 0.45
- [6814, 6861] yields -1.36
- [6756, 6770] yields -0.33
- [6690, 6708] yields -1.25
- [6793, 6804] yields -0.33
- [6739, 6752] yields 0.32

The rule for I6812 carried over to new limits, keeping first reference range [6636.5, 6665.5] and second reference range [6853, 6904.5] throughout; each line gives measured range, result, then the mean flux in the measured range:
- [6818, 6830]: -0.94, 10.2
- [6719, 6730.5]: -3.94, 12.7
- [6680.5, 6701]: -1.06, 10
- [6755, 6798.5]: -0.76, 9.63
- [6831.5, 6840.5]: -0.21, 9.65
